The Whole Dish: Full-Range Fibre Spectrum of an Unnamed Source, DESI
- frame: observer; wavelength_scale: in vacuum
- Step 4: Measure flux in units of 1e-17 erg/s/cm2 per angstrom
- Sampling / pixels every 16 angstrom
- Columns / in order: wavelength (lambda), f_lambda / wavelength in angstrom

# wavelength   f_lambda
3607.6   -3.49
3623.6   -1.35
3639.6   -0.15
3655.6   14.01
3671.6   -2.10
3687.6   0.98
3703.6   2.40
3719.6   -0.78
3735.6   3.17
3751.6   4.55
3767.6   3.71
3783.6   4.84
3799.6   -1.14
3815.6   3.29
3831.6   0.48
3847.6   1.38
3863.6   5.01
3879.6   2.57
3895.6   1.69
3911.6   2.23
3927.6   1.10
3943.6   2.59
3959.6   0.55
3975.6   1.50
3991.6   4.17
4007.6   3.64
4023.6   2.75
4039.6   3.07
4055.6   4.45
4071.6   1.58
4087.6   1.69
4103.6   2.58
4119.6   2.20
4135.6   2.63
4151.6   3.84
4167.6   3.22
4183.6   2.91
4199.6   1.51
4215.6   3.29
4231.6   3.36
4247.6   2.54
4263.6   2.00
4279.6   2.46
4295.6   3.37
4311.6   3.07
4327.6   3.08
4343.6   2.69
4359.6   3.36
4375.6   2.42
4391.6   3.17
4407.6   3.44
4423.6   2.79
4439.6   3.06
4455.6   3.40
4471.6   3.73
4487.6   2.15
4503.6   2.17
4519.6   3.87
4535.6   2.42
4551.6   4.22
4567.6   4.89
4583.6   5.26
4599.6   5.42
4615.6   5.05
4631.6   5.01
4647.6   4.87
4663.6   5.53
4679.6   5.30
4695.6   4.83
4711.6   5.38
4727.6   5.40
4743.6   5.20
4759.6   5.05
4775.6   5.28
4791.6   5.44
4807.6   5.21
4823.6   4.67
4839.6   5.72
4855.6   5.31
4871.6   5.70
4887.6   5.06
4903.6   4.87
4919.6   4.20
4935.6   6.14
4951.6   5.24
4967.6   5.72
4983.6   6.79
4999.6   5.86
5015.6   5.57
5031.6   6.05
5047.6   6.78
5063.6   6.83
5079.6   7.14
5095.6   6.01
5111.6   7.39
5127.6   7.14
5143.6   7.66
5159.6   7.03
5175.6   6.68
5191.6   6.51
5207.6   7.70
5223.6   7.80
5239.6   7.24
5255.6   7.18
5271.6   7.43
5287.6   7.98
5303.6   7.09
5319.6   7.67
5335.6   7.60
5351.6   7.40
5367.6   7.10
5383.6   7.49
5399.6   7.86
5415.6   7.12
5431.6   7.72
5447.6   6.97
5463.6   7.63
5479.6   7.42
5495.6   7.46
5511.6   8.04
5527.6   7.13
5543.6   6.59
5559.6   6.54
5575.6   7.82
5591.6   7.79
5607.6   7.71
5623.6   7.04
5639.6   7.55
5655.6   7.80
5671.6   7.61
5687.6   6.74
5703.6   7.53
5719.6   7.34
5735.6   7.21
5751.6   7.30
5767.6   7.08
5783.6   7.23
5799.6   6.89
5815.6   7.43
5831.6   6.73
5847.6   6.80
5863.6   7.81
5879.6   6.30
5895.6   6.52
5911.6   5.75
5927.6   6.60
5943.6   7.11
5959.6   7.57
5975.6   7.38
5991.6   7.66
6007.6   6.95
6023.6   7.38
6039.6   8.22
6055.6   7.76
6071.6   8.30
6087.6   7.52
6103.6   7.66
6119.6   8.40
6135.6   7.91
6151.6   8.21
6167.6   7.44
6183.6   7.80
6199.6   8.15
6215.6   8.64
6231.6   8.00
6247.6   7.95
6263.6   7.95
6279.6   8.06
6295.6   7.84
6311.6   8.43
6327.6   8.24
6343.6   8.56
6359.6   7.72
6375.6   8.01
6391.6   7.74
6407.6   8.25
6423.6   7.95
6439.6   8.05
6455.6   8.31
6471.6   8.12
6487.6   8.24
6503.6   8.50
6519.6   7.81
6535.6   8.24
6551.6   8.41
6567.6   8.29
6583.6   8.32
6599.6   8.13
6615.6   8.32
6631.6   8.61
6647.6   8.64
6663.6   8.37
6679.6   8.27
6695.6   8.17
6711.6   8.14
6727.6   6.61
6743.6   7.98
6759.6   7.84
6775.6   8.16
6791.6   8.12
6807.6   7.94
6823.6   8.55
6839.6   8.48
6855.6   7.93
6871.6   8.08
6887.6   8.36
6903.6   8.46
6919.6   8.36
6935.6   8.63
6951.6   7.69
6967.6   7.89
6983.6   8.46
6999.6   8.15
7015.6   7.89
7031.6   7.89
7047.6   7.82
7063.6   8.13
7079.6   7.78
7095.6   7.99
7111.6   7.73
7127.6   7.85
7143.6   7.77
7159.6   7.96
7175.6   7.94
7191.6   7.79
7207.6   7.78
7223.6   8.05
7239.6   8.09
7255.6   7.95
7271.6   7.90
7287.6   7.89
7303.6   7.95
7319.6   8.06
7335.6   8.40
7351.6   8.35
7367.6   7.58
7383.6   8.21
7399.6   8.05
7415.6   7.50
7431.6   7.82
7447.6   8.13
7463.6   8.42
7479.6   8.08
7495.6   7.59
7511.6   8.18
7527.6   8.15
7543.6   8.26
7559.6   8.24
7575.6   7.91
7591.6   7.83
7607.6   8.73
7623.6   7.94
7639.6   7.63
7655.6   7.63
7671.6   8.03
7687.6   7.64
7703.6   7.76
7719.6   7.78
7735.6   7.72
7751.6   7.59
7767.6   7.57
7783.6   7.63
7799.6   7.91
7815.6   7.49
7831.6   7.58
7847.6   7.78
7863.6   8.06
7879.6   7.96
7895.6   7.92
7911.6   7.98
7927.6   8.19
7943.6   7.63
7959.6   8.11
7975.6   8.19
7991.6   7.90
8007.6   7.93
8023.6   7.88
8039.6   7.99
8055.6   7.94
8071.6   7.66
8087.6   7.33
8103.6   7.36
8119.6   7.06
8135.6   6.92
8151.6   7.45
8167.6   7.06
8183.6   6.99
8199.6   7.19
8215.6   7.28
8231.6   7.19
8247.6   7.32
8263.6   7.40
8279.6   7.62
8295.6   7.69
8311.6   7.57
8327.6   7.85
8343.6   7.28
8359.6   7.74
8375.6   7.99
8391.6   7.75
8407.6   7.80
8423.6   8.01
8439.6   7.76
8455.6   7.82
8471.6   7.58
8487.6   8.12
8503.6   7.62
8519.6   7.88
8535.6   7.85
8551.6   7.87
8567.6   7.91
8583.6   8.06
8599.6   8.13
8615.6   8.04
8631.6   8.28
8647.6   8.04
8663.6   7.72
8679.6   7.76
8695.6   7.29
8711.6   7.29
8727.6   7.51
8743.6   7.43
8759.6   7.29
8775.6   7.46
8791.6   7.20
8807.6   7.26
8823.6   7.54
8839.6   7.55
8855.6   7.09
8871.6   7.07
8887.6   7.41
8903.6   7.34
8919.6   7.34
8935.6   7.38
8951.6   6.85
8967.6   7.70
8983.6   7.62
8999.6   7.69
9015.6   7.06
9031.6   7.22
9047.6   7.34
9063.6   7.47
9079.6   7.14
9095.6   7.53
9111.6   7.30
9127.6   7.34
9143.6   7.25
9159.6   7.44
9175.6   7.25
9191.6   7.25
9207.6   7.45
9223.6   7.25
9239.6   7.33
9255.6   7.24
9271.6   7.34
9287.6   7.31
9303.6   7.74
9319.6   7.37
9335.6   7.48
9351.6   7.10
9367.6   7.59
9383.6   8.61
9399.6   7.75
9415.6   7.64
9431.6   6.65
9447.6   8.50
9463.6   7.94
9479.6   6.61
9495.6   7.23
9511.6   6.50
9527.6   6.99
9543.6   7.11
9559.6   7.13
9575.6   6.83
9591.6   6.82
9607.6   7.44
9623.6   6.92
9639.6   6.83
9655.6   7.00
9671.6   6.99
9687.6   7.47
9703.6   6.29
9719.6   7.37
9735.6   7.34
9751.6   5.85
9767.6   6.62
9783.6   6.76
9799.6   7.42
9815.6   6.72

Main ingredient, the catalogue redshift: 0.142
